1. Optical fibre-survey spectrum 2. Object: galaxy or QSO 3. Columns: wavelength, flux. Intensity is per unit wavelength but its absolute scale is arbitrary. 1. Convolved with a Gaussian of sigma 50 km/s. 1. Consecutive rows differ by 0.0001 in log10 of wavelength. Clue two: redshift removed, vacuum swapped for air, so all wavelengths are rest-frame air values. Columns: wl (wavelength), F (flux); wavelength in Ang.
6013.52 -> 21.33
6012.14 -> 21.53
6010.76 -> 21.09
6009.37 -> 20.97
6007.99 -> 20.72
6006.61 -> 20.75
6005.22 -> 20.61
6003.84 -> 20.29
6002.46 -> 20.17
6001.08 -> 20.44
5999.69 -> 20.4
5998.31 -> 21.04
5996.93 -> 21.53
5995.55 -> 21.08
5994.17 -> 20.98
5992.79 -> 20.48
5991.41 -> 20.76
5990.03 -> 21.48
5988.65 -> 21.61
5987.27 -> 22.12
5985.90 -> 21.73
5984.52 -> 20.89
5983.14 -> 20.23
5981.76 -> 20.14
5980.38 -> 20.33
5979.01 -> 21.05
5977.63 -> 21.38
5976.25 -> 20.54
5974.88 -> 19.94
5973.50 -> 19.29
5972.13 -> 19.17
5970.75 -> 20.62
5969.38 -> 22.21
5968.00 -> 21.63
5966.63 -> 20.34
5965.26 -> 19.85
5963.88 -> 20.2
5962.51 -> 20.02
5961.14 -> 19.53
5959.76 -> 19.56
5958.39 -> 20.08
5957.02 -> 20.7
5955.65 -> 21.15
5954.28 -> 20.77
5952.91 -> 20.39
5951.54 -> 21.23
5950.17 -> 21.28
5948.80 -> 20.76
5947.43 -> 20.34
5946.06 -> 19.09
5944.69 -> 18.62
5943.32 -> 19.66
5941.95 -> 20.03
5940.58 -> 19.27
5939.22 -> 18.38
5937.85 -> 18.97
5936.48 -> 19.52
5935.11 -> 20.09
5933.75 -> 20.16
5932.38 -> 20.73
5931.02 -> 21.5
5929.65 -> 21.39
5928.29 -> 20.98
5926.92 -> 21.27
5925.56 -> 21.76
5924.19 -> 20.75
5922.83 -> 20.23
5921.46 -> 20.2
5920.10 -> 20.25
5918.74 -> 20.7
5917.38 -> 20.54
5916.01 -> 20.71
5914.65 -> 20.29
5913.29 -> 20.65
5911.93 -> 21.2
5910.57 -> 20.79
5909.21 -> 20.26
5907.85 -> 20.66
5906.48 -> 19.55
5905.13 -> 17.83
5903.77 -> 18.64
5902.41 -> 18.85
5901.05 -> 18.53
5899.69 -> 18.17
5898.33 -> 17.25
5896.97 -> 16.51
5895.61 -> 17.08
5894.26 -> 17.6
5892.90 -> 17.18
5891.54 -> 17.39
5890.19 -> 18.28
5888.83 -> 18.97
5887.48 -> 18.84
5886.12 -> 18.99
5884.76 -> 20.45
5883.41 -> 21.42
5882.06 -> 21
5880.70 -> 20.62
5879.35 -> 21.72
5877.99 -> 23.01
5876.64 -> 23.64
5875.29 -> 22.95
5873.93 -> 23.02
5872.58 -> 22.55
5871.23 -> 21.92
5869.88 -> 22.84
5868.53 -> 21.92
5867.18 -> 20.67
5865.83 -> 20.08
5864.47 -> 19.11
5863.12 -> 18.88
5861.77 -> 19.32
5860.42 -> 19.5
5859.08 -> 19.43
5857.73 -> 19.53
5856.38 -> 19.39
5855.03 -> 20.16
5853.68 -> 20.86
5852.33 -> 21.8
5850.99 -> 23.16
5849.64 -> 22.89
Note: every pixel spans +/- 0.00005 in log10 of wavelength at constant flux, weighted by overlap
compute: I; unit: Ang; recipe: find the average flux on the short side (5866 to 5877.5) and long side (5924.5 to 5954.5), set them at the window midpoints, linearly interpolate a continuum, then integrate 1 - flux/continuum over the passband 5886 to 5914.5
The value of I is 3.61 Ang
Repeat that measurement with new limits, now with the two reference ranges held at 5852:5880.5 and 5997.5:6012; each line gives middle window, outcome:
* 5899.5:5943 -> 1.65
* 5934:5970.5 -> 1.18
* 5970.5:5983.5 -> 0.31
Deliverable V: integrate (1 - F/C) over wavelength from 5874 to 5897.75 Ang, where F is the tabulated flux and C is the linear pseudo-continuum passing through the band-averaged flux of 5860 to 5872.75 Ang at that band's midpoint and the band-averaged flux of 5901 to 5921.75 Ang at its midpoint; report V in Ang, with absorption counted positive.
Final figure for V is 0.7 Ang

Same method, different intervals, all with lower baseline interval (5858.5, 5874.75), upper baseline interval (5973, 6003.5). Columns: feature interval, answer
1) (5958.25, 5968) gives 0.35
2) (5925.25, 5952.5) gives 0.75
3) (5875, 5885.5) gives -0.50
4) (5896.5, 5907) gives 1.32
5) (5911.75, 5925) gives 0.17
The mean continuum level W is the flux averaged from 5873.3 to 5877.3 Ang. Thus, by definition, 23.2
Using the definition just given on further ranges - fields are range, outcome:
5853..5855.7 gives 20.5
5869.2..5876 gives 22.7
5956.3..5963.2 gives 20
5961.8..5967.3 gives 20.1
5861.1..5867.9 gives 19.6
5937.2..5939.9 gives 18.7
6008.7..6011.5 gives 21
